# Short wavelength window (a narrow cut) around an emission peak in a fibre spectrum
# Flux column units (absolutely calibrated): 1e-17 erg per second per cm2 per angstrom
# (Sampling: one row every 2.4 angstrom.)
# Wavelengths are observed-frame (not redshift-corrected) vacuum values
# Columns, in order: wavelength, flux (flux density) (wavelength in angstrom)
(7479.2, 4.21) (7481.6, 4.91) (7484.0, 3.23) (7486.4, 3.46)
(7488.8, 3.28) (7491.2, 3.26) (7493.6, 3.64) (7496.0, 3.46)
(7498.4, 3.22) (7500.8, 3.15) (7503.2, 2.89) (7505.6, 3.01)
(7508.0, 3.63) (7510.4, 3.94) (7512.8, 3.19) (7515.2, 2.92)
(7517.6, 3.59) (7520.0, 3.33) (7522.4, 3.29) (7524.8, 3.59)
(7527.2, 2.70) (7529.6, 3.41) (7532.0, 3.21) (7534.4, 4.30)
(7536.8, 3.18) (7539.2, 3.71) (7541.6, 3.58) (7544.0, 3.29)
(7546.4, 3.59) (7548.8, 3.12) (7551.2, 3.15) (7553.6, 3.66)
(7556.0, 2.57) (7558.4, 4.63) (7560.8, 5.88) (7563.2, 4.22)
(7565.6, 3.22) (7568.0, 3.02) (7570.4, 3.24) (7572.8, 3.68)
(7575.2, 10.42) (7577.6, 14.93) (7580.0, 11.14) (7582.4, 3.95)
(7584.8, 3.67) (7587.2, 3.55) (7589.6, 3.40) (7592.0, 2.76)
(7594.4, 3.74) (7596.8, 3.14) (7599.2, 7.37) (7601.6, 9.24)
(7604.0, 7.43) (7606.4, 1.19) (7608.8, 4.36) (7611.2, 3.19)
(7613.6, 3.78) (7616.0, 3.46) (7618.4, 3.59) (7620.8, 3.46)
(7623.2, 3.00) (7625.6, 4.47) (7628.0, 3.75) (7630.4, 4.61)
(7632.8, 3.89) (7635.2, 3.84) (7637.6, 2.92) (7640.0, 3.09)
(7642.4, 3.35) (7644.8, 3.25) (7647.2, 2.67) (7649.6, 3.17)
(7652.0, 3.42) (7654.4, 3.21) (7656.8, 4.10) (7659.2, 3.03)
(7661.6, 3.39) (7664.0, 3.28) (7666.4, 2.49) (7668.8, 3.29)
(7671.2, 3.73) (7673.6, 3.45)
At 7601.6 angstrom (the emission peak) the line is [N II]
